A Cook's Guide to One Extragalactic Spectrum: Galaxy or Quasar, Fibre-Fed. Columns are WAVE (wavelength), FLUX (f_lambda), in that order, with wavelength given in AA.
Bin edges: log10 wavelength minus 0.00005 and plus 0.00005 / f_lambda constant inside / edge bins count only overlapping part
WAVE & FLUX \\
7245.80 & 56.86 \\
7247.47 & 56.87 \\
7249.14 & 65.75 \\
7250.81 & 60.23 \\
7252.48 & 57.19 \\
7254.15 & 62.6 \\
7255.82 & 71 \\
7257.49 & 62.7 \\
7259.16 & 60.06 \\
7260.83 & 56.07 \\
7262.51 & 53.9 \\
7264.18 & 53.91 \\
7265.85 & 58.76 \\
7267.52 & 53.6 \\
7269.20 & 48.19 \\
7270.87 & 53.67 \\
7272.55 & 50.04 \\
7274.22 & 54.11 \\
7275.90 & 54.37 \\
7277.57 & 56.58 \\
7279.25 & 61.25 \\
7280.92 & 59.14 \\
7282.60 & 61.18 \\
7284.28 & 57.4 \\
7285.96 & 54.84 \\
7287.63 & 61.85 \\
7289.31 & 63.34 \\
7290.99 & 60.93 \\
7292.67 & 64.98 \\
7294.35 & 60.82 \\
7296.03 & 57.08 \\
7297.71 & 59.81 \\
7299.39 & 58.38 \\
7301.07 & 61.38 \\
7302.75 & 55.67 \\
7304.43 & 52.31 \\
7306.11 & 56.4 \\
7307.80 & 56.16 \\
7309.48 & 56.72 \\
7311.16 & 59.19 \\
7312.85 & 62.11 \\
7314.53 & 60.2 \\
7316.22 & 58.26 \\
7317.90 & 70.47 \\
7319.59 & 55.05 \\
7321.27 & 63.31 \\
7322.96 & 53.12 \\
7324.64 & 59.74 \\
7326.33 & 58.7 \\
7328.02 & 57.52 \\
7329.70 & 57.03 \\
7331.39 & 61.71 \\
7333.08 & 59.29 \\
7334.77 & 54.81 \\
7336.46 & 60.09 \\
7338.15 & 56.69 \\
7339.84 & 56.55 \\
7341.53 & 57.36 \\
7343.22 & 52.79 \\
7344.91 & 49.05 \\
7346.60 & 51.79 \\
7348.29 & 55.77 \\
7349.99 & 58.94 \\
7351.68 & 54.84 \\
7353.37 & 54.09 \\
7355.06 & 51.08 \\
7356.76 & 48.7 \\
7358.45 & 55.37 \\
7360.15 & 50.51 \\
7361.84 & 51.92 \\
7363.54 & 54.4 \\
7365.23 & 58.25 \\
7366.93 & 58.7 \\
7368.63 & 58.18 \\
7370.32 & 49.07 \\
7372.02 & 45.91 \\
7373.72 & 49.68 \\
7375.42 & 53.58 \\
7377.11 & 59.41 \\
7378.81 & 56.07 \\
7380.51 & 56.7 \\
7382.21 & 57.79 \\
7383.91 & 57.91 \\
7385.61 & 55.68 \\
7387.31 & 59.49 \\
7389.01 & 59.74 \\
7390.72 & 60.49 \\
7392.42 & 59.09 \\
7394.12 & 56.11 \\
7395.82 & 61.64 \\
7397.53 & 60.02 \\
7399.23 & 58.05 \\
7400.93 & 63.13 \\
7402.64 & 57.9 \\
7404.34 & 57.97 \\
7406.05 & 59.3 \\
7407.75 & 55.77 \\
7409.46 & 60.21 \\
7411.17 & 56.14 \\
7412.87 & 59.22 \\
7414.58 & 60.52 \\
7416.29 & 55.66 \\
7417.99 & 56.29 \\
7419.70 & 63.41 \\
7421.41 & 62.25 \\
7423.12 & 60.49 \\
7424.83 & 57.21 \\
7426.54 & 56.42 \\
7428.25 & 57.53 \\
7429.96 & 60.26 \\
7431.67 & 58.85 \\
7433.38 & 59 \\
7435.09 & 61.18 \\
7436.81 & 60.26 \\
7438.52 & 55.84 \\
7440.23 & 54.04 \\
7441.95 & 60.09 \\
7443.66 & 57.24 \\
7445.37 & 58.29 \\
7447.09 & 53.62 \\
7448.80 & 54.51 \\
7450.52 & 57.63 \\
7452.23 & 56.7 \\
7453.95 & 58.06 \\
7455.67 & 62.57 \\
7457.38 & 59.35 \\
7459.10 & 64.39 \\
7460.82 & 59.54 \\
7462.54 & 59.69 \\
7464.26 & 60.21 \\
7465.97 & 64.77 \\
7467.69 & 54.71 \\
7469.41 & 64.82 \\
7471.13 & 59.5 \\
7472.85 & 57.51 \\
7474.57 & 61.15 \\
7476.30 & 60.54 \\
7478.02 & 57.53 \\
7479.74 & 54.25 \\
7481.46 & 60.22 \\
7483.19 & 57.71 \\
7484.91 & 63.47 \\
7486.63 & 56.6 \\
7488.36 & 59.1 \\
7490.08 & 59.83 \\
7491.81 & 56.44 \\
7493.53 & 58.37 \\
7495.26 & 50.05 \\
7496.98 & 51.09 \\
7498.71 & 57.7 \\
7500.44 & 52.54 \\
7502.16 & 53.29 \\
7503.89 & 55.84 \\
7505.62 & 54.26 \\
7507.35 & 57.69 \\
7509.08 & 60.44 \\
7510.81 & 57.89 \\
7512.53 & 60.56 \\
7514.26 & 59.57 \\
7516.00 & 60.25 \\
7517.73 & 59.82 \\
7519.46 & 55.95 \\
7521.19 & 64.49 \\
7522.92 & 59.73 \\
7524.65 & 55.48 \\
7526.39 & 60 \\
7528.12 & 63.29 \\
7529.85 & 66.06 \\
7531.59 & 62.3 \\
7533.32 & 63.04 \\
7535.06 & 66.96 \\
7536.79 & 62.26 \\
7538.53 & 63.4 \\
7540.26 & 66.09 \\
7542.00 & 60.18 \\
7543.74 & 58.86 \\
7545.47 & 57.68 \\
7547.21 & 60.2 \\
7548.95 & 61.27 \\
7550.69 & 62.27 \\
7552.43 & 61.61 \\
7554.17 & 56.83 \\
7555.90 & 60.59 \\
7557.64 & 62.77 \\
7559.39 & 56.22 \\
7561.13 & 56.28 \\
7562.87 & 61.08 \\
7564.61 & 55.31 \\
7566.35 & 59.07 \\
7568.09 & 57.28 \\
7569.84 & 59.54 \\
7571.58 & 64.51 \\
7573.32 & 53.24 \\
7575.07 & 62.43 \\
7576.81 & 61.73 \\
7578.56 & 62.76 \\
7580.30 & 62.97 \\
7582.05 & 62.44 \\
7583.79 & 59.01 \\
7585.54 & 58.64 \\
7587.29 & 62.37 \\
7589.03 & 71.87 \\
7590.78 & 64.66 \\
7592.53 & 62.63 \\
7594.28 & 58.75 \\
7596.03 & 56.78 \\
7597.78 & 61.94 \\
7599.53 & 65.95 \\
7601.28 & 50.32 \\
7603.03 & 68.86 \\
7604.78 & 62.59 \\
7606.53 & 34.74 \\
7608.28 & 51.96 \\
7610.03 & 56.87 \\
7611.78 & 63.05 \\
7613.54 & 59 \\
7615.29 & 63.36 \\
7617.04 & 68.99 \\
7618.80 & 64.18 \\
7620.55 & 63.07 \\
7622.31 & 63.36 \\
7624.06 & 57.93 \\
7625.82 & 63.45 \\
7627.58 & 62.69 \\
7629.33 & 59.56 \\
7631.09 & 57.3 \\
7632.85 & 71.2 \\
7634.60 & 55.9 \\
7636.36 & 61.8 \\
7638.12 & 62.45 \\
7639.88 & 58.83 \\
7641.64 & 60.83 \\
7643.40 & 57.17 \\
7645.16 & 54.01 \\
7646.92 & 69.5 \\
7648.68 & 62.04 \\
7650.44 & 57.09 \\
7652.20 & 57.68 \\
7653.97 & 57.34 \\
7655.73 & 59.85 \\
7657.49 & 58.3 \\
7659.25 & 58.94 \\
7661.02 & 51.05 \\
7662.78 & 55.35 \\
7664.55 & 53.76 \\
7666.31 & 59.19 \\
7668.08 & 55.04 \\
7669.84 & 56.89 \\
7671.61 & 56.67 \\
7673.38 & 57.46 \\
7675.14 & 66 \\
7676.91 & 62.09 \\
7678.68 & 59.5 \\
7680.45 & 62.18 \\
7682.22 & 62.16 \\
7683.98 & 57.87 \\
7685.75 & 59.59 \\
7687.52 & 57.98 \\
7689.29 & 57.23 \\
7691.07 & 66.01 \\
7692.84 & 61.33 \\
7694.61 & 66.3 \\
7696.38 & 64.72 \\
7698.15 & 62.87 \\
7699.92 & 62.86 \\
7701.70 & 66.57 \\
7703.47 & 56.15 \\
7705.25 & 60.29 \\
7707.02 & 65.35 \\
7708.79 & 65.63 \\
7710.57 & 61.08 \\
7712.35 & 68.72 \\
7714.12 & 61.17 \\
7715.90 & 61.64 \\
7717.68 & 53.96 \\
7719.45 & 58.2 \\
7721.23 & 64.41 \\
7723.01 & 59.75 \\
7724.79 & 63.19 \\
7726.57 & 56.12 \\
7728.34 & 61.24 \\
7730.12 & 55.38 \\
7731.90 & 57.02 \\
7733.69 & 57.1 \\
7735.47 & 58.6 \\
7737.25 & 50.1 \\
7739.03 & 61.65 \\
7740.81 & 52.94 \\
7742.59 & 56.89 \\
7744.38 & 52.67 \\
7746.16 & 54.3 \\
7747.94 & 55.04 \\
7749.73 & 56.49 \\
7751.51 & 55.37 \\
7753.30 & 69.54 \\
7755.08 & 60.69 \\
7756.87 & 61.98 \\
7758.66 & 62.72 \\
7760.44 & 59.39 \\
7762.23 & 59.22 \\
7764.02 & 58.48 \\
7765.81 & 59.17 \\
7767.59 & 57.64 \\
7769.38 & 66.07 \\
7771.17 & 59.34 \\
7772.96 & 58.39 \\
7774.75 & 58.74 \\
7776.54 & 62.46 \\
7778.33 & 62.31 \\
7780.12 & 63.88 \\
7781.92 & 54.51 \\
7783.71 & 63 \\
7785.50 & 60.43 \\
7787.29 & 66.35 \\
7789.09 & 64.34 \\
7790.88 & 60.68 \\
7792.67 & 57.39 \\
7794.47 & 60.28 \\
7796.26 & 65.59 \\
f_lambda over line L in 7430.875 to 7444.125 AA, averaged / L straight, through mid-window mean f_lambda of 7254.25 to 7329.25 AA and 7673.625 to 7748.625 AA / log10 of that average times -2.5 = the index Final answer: 0.01 mag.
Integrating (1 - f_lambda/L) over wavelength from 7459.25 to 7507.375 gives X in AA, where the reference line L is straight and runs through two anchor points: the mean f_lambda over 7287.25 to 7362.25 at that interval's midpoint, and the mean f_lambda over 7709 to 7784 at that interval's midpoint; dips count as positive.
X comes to 0.17 AA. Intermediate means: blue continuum 57.4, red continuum 59.3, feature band 57.9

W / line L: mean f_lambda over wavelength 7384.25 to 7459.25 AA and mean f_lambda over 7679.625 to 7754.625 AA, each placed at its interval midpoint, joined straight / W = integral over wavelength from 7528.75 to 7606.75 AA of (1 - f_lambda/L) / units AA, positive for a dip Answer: -2.0 AA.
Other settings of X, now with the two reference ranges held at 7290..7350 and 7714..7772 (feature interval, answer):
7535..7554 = -1.0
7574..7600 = -1.7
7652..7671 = 0.6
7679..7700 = -1.1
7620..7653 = -1.3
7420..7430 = -0.2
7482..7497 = 0.2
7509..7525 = -0.3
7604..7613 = 0.7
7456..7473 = -0.7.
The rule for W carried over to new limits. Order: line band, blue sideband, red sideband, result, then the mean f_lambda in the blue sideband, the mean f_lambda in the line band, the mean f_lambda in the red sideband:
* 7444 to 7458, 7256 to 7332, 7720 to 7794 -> 0.2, 58.2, 57.6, 59.4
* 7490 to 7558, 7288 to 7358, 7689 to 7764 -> -0.7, 57.6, 59.4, 60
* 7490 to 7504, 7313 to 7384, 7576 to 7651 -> 1.0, 56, 54.7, 60.8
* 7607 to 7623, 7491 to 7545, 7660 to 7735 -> -0.3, 59.2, 60.8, 60.2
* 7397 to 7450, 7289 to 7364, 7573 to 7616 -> -0.2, 57.2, 58.4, 60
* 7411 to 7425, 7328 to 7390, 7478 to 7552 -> -0.6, 55.3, 59.3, 59.2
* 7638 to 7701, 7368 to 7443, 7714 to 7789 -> -0.8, 57.8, 59.7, 59.3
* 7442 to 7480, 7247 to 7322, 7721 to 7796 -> -0.1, 58.6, 59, 59.4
